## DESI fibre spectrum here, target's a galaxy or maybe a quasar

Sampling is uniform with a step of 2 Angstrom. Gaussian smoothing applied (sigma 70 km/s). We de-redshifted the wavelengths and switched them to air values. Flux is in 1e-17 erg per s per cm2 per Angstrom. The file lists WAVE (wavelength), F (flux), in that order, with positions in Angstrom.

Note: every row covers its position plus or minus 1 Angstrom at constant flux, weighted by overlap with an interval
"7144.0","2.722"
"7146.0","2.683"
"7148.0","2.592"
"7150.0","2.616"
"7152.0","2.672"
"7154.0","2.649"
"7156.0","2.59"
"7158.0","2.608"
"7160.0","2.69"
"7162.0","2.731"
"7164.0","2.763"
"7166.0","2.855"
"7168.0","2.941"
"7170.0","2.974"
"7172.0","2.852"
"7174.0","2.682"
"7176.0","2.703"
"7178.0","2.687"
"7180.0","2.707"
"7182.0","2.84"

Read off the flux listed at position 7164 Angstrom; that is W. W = 2.763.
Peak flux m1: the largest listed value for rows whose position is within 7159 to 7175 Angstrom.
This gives 2.974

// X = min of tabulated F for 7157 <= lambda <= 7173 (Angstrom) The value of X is 2.608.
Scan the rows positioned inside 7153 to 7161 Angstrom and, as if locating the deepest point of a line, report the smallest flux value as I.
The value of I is 2.59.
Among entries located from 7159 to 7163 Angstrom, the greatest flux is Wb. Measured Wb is 2.731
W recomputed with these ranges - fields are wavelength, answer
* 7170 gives 2.974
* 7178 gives 2.687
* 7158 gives 2.608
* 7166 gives 2.855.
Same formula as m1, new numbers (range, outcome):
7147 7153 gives 2.672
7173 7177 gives 2.703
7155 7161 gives 2.69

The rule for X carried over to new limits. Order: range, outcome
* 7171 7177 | 2.682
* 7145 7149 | 2.592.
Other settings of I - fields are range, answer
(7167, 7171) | 2.941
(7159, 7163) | 2.69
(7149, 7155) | 2.616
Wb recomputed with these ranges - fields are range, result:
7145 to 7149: 2.683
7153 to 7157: 2.649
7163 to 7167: 2.855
